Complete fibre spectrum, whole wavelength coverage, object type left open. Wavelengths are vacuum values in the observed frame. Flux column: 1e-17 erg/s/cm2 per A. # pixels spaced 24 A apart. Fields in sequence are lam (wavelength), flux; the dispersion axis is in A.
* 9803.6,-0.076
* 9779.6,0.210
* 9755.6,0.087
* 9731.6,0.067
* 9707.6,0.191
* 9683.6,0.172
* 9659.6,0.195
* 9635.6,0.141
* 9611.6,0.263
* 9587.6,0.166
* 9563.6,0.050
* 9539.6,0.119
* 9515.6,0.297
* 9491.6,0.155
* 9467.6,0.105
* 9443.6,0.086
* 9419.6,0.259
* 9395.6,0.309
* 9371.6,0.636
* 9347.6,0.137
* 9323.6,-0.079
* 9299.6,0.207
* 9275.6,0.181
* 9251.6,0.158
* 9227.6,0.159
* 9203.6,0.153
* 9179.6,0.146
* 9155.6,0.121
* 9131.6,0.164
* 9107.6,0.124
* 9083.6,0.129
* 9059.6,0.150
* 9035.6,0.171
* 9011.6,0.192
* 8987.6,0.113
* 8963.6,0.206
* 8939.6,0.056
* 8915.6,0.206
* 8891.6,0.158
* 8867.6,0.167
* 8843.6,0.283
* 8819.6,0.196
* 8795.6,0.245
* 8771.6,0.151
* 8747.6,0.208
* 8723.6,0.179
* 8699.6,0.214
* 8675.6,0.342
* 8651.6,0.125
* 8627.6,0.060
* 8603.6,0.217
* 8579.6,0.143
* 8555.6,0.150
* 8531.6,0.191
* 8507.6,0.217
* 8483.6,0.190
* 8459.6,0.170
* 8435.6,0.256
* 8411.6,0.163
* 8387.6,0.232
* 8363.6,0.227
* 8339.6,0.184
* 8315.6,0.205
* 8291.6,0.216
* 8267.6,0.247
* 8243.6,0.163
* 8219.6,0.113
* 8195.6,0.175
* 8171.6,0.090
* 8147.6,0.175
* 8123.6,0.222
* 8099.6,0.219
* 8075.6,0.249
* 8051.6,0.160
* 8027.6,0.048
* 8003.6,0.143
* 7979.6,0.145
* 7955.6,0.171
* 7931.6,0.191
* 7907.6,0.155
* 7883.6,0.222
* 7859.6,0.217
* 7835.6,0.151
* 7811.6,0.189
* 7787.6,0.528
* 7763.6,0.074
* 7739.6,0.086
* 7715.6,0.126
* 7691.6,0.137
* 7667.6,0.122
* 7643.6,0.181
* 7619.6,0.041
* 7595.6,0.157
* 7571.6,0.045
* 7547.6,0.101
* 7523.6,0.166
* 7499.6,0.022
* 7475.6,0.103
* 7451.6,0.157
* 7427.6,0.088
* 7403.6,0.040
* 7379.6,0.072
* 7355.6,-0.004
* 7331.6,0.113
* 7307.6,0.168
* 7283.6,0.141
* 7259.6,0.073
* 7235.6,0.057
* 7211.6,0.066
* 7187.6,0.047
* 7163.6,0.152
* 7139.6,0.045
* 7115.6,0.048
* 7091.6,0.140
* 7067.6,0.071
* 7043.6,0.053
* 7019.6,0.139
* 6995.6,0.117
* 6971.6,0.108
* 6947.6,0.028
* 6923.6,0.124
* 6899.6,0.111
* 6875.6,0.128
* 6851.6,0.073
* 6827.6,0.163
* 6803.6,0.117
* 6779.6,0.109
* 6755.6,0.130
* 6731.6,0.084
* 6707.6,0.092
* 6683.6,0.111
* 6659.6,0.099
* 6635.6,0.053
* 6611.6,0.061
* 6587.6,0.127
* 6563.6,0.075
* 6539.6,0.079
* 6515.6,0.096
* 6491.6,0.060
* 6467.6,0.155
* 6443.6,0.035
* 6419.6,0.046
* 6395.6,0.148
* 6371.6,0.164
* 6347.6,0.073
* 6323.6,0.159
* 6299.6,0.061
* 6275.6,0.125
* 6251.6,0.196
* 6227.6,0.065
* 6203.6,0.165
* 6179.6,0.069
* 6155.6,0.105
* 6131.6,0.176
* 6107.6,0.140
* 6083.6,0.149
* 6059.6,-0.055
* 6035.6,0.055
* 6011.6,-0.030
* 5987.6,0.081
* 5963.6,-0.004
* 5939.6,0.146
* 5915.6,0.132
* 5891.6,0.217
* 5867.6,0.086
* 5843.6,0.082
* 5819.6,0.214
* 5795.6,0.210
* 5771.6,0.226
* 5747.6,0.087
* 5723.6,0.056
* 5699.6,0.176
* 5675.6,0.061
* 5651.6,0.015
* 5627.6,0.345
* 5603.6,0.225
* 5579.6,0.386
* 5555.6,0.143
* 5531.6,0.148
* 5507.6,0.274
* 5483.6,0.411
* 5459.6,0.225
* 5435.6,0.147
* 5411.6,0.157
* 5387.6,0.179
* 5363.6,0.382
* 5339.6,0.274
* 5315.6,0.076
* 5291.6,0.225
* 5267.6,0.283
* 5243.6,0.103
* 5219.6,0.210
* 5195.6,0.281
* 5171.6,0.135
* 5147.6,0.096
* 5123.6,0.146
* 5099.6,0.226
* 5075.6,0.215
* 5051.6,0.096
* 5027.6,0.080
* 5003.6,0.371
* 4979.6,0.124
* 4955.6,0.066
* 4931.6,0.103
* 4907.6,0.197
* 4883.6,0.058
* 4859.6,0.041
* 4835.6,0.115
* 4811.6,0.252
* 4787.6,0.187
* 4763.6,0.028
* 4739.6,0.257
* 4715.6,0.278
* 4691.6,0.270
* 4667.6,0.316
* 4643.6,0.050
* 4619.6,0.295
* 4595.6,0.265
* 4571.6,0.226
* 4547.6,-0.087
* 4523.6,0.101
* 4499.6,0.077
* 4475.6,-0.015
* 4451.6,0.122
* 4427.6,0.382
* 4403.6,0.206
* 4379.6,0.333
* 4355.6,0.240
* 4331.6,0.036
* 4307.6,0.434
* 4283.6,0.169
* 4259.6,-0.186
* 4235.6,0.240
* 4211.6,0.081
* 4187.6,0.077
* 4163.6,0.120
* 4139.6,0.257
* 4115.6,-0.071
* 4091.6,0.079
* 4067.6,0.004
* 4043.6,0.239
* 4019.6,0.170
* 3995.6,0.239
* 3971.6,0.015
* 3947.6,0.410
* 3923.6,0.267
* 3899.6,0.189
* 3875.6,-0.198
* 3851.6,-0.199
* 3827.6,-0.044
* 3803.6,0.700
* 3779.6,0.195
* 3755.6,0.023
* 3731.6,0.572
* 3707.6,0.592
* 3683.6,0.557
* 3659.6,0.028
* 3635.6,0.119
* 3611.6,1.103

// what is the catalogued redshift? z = 1.089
